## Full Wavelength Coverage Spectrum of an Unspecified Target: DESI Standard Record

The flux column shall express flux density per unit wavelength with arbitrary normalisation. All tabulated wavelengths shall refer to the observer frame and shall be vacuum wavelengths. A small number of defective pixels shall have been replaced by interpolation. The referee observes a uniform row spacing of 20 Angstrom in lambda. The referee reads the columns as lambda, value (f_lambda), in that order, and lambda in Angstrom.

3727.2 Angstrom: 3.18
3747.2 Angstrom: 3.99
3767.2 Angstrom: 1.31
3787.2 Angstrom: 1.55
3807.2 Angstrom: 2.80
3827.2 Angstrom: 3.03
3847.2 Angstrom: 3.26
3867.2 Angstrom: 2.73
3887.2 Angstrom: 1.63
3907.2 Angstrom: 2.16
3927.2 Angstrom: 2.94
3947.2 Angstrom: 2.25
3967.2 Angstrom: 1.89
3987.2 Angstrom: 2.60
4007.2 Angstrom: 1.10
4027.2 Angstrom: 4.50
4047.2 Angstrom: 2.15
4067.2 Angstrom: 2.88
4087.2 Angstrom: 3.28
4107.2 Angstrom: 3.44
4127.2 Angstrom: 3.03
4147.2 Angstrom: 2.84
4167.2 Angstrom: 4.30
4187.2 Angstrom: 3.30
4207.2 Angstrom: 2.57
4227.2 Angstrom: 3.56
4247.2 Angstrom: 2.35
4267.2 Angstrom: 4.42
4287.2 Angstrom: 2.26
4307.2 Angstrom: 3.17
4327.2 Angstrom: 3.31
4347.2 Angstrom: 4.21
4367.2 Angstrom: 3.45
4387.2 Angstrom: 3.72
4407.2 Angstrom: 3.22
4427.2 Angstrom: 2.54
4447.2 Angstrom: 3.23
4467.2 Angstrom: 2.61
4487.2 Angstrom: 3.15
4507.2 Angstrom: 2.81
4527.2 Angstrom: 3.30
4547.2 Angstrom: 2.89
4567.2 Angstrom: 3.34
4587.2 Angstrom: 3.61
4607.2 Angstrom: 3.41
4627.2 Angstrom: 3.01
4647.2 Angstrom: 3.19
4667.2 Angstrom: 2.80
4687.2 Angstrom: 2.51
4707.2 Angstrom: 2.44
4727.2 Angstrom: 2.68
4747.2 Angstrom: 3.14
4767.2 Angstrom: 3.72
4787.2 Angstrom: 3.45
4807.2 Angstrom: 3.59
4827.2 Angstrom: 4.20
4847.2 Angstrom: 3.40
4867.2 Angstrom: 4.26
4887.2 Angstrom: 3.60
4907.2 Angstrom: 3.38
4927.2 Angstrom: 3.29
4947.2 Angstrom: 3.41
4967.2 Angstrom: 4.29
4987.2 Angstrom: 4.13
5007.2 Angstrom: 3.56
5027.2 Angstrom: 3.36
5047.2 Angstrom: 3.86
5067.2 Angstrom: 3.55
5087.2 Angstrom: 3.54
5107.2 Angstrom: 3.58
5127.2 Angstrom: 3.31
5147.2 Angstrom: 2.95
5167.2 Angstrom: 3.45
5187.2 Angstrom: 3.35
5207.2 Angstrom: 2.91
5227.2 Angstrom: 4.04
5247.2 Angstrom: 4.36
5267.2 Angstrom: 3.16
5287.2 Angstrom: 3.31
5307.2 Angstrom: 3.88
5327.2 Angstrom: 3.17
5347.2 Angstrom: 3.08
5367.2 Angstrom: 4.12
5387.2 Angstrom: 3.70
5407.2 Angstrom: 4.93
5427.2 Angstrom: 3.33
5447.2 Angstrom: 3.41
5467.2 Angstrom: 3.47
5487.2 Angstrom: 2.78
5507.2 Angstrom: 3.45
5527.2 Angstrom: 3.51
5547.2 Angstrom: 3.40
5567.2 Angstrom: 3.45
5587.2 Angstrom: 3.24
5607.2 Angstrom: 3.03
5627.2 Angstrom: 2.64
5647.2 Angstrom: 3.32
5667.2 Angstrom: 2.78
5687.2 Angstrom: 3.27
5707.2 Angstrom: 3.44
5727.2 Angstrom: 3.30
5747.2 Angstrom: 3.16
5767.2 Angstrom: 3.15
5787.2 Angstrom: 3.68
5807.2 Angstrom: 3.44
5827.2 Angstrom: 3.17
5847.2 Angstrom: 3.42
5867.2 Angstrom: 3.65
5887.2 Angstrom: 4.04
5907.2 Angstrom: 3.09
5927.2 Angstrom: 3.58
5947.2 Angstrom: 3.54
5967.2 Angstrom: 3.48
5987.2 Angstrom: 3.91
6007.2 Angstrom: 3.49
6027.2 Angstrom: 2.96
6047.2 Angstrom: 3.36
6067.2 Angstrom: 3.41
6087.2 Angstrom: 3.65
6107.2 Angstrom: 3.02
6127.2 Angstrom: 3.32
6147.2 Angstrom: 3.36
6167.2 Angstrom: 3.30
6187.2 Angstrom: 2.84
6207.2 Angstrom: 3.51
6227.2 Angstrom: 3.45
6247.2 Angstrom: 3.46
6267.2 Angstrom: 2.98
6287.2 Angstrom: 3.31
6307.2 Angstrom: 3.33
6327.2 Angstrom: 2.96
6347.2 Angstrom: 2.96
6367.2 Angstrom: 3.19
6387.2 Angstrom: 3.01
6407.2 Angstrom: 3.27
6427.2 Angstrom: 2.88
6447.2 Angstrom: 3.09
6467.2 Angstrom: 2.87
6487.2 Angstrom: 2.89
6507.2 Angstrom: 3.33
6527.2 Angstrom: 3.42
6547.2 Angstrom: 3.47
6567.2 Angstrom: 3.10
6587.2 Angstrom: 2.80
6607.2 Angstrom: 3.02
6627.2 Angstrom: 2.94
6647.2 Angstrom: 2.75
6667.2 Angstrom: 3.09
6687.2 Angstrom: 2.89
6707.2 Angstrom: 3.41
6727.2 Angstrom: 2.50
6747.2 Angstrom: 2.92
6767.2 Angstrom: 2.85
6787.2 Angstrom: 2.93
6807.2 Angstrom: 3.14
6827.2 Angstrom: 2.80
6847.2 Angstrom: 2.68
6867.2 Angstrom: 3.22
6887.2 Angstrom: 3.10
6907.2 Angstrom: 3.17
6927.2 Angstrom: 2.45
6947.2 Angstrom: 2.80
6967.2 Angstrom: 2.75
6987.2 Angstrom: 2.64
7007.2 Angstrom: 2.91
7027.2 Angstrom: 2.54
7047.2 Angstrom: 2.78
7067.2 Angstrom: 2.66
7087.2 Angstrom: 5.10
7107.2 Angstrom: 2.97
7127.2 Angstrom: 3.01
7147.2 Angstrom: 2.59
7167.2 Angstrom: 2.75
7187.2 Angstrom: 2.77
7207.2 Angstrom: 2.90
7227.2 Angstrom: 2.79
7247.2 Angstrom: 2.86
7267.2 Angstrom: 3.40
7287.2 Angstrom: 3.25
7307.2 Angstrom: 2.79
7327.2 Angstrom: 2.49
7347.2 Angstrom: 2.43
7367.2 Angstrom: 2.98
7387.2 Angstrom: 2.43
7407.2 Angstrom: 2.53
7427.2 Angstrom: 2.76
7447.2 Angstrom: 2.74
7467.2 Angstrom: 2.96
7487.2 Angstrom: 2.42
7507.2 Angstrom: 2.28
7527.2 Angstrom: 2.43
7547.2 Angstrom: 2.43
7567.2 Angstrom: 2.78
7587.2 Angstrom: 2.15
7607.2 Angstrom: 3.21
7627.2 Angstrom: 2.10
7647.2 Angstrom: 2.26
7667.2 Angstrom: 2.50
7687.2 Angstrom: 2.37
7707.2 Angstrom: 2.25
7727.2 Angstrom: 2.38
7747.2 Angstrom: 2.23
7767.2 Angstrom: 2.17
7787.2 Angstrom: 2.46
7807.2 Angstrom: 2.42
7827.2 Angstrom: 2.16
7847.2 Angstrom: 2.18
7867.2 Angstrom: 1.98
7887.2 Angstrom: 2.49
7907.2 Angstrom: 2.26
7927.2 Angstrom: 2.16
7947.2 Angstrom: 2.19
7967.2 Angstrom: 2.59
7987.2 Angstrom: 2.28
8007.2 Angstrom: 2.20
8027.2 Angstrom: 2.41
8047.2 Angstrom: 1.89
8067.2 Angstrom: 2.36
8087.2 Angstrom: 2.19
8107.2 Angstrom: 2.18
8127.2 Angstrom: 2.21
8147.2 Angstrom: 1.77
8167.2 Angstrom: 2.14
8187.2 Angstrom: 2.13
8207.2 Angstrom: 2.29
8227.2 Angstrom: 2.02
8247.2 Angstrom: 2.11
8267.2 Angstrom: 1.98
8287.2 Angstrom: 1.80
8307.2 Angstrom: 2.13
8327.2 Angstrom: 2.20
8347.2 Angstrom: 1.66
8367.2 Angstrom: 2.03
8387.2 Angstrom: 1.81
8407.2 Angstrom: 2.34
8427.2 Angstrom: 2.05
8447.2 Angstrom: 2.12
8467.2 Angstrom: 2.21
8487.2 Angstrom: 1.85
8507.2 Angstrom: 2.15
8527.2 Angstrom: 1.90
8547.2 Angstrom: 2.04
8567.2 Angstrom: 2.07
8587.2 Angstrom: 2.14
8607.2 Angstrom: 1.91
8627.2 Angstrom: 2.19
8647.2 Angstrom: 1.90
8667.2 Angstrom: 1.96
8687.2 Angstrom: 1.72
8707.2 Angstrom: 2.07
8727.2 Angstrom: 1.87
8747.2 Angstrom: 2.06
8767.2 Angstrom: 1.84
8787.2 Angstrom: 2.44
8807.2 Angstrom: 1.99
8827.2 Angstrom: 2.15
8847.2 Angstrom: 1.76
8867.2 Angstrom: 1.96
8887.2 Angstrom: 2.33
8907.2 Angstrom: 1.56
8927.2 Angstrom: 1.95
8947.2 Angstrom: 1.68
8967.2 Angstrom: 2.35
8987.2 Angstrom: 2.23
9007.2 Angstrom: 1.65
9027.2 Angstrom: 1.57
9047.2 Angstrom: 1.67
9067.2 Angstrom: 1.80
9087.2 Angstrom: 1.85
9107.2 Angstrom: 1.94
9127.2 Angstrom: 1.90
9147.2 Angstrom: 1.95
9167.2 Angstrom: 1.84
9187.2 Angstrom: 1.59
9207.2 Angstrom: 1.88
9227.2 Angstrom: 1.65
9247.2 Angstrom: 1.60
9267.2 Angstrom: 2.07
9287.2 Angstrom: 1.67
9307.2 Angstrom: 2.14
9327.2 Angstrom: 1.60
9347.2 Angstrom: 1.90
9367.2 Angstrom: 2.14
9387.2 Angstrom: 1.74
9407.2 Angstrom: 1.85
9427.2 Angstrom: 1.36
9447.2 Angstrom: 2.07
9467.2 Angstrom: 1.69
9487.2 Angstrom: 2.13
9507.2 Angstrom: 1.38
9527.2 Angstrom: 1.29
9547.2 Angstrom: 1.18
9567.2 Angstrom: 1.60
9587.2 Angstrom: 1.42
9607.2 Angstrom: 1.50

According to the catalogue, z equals 0.08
